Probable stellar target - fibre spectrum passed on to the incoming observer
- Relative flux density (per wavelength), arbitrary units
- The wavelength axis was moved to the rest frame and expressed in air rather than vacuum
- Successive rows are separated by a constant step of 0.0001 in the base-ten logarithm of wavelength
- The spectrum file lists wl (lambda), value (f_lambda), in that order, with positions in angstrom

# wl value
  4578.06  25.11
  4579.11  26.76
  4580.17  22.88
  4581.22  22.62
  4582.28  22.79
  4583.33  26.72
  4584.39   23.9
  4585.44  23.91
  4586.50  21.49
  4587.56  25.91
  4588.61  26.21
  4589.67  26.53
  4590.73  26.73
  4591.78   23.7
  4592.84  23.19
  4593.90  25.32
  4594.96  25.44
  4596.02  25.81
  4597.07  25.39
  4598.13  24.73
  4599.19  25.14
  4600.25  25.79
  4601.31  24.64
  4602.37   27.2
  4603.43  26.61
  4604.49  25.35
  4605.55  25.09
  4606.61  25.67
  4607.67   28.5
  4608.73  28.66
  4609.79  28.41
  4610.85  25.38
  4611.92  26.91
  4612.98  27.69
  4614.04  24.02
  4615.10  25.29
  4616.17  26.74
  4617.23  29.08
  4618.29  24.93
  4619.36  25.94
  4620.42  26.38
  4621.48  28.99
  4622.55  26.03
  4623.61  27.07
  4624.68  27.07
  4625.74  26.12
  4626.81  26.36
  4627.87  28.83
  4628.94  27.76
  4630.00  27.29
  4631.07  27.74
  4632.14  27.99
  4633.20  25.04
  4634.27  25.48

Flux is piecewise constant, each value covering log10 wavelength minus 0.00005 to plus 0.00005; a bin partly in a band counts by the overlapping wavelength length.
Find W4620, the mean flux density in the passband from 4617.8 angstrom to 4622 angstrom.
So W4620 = 26.6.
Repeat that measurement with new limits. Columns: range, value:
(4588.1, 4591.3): 26.5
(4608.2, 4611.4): 27.4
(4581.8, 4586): 24.3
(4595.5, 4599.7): 25.3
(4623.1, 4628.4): 27.1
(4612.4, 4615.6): 25.7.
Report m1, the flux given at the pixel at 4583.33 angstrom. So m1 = 26.72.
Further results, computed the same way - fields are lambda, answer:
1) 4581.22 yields 22.62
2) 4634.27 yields 25.48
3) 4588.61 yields 26.21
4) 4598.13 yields 24.73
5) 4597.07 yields 25.39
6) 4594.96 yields 25.44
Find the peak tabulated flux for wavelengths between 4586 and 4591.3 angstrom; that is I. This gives 26.73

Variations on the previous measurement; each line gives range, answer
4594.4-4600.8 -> 25.81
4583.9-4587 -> 23.91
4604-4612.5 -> 28.66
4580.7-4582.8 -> 22.79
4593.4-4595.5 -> 25.44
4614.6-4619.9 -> 29.08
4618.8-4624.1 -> 28.99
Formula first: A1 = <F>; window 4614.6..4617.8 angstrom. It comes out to 27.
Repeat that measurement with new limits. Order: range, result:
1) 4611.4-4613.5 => 27.3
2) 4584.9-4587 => 22.7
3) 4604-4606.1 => 25.2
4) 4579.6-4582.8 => 22.8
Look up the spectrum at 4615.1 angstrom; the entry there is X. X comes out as 25.29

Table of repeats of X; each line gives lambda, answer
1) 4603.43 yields 26.61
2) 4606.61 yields 25.67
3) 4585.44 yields 23.91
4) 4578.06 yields 25.11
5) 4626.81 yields 26.36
